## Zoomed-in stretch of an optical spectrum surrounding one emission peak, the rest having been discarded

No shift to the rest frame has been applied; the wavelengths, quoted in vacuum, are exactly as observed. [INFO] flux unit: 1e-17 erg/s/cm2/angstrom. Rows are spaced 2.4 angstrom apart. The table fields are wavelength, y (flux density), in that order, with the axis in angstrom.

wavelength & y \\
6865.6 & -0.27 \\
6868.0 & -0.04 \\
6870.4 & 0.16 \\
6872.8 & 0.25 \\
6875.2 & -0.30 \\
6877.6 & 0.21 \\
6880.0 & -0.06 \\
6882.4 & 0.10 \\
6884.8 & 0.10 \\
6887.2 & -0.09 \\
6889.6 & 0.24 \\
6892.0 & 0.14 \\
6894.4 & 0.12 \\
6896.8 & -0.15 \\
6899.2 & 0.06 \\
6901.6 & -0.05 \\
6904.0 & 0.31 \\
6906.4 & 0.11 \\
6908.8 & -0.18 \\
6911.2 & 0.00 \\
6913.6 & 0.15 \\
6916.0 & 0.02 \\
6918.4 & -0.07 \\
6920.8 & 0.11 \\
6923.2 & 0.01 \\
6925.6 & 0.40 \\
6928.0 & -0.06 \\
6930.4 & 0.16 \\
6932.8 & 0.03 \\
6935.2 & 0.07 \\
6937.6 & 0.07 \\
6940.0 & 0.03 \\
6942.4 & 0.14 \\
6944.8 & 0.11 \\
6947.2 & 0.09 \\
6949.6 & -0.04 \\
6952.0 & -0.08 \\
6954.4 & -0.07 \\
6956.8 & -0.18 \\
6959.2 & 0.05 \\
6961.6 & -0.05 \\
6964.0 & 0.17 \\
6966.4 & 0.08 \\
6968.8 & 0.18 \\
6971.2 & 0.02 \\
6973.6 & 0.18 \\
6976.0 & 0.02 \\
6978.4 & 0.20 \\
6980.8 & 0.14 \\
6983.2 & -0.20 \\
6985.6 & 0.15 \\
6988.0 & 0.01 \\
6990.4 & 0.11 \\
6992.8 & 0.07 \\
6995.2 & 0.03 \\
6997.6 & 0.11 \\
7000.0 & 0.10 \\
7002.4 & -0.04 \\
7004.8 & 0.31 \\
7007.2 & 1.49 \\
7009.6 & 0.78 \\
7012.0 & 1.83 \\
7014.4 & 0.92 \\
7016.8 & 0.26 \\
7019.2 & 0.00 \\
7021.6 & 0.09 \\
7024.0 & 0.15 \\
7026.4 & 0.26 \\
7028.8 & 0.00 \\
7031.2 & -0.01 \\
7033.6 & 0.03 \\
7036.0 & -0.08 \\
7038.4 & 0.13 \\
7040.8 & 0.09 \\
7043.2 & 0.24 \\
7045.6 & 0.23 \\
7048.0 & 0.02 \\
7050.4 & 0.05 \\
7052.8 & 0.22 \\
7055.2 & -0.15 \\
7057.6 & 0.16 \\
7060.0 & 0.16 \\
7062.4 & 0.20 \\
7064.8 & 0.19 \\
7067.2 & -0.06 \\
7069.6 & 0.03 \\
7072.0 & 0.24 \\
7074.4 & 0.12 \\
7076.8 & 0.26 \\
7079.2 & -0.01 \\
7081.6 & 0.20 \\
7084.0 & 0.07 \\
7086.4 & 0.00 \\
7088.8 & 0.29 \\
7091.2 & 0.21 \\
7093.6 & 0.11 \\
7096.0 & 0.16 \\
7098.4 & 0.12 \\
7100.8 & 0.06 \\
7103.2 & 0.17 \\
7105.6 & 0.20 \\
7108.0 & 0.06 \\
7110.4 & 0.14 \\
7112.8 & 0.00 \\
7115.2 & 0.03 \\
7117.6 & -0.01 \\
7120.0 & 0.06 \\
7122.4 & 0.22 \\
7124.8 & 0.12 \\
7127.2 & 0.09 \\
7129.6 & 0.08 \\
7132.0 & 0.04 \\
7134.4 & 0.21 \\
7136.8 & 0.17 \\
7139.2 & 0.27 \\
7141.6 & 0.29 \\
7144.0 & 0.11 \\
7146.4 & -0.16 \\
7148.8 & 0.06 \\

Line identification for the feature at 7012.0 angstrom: [O II]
